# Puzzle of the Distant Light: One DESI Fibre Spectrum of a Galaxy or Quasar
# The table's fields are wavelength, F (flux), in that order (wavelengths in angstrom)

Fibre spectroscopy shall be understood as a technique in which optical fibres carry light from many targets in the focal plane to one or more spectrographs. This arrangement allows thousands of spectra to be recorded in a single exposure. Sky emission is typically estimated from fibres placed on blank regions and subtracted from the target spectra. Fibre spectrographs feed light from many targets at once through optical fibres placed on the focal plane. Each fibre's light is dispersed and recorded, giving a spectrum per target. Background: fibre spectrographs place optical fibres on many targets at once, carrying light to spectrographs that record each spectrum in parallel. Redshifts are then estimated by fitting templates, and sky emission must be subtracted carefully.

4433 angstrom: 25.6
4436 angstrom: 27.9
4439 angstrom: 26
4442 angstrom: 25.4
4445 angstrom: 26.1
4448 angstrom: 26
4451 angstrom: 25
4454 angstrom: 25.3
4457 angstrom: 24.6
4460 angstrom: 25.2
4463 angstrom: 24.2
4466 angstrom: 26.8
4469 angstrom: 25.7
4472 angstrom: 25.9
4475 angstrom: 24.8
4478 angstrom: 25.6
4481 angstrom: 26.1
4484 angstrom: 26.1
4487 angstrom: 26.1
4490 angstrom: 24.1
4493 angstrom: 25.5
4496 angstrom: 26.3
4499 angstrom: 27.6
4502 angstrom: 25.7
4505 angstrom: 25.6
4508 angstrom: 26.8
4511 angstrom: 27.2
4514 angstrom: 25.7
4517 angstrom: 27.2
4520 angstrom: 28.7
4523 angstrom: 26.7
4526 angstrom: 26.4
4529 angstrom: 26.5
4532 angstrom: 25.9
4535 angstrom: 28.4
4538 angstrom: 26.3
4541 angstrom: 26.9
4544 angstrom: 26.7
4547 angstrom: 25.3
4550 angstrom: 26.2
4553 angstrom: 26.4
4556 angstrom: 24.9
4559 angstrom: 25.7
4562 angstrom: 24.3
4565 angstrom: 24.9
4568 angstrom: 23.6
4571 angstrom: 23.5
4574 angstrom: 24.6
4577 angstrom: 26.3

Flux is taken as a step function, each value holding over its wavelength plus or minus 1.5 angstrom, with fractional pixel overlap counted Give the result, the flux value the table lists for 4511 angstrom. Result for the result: 27.2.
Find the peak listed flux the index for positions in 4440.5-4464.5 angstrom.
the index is 26.1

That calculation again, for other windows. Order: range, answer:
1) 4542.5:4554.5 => 26.7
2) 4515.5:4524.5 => 28.7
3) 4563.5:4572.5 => 24.9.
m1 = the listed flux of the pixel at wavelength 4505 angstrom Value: 25.6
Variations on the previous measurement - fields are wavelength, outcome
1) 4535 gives 28.4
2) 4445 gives 26.1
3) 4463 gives 24.2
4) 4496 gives 26.3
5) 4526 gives 26.4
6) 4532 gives 25.9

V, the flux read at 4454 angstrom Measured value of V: 25.3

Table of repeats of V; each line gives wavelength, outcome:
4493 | 25.5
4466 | 26.8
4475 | 24.8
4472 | 25.9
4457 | 24.6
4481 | 26.1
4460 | 25.2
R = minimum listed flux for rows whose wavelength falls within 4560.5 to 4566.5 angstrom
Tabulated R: 24.3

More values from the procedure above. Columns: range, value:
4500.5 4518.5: 25.6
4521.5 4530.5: 26.4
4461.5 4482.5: 24.2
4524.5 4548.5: 25.3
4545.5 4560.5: 24.9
